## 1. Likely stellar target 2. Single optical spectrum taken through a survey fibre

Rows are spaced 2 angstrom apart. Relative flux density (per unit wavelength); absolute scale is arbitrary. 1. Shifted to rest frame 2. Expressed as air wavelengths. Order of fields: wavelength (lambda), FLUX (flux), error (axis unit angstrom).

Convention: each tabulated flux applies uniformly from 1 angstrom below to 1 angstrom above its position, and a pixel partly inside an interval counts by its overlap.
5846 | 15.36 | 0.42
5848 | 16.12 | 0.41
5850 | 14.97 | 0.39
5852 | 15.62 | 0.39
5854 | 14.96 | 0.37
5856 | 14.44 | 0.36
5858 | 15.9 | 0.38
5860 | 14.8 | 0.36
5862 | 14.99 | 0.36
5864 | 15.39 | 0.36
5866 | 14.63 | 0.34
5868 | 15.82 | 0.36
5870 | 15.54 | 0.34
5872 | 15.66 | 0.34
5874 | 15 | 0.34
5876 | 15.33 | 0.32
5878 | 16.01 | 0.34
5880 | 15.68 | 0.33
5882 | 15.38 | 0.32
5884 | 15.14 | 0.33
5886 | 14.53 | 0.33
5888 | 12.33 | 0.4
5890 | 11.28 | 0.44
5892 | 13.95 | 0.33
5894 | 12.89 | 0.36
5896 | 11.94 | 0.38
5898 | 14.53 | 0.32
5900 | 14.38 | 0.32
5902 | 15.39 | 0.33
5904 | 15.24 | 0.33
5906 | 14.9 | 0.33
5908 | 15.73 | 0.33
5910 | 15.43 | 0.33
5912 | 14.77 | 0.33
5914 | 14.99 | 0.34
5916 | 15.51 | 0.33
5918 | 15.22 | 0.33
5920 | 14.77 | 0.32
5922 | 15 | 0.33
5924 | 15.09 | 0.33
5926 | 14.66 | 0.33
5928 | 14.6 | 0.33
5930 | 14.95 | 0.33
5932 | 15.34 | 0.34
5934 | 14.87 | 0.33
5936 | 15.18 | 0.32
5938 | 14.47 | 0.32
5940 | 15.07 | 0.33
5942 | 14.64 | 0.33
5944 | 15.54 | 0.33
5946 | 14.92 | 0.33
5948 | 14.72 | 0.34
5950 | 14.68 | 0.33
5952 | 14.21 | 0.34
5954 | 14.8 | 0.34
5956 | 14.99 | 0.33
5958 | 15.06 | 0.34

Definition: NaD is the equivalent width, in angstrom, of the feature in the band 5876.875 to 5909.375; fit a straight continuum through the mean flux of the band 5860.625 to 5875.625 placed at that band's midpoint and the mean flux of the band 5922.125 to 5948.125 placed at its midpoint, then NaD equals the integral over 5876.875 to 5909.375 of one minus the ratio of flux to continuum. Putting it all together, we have 1.7 angstrom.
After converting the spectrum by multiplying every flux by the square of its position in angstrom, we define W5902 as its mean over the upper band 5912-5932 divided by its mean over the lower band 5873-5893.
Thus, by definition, 1.05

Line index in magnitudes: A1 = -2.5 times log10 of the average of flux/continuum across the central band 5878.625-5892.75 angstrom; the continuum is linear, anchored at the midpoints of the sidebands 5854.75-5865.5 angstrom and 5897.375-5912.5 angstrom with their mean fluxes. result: 0.07 mag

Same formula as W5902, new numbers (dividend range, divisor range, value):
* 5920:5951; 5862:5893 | 1.03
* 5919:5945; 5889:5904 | 1.11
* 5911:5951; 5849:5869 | 1.01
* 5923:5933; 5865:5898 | 1.05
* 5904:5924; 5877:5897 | 1.10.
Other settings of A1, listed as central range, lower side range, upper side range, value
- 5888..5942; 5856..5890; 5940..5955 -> 0.02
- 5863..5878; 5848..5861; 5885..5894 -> -0.09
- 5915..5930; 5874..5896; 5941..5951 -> -0.03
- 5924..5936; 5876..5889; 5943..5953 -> -0.01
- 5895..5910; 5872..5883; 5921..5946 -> 0.04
